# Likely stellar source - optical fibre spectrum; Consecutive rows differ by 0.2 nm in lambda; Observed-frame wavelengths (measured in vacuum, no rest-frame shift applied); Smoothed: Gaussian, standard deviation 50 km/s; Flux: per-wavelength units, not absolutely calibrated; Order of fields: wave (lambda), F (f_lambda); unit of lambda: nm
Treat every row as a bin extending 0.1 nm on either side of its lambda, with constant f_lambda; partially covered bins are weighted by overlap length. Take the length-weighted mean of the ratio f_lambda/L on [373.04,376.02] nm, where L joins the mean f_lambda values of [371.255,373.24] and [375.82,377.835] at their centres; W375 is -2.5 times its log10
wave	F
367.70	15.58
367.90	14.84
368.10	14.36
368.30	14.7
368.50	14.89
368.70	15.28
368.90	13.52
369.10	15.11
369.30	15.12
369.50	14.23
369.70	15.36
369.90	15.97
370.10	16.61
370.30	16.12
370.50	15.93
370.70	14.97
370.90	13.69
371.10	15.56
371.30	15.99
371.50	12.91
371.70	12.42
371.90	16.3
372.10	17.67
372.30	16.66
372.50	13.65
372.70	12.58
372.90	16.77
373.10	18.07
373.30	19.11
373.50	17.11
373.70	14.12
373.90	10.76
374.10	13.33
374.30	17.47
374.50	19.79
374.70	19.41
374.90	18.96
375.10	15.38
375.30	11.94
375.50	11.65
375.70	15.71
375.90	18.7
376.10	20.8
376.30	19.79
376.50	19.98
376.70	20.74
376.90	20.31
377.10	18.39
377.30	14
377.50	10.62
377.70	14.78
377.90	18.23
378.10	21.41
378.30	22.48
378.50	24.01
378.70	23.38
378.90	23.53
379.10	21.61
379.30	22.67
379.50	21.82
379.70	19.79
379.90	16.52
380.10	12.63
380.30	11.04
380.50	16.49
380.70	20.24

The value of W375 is 0.030 mag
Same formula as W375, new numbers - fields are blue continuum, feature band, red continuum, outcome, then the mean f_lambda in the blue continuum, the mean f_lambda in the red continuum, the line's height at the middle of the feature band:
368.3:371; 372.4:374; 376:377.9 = 0.077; 15.1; 17.7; 16.4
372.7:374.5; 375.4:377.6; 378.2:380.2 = 0.066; 15.9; 20.8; 18.5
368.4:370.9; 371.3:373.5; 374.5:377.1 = 0.048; 15.2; 17.9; 16.4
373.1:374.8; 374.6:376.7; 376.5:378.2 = -0.026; 16.5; 17.5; 17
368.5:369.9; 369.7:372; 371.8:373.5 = 0.031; 14.9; 16.4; 15.6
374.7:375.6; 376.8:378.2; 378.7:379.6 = 0.155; 15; 22.5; 19.4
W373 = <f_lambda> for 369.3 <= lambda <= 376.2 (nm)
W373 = 15.7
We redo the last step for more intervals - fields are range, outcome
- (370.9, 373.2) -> 15.3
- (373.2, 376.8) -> 16.9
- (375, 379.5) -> 18.7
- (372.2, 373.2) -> 15.5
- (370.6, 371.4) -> 15.1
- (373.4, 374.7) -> 15.7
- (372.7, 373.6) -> 17.2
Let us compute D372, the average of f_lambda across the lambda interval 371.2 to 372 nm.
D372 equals 14.4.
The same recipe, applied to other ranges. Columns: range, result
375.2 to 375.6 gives 11.8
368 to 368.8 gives 14.8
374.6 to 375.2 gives 17.9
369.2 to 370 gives 15.2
